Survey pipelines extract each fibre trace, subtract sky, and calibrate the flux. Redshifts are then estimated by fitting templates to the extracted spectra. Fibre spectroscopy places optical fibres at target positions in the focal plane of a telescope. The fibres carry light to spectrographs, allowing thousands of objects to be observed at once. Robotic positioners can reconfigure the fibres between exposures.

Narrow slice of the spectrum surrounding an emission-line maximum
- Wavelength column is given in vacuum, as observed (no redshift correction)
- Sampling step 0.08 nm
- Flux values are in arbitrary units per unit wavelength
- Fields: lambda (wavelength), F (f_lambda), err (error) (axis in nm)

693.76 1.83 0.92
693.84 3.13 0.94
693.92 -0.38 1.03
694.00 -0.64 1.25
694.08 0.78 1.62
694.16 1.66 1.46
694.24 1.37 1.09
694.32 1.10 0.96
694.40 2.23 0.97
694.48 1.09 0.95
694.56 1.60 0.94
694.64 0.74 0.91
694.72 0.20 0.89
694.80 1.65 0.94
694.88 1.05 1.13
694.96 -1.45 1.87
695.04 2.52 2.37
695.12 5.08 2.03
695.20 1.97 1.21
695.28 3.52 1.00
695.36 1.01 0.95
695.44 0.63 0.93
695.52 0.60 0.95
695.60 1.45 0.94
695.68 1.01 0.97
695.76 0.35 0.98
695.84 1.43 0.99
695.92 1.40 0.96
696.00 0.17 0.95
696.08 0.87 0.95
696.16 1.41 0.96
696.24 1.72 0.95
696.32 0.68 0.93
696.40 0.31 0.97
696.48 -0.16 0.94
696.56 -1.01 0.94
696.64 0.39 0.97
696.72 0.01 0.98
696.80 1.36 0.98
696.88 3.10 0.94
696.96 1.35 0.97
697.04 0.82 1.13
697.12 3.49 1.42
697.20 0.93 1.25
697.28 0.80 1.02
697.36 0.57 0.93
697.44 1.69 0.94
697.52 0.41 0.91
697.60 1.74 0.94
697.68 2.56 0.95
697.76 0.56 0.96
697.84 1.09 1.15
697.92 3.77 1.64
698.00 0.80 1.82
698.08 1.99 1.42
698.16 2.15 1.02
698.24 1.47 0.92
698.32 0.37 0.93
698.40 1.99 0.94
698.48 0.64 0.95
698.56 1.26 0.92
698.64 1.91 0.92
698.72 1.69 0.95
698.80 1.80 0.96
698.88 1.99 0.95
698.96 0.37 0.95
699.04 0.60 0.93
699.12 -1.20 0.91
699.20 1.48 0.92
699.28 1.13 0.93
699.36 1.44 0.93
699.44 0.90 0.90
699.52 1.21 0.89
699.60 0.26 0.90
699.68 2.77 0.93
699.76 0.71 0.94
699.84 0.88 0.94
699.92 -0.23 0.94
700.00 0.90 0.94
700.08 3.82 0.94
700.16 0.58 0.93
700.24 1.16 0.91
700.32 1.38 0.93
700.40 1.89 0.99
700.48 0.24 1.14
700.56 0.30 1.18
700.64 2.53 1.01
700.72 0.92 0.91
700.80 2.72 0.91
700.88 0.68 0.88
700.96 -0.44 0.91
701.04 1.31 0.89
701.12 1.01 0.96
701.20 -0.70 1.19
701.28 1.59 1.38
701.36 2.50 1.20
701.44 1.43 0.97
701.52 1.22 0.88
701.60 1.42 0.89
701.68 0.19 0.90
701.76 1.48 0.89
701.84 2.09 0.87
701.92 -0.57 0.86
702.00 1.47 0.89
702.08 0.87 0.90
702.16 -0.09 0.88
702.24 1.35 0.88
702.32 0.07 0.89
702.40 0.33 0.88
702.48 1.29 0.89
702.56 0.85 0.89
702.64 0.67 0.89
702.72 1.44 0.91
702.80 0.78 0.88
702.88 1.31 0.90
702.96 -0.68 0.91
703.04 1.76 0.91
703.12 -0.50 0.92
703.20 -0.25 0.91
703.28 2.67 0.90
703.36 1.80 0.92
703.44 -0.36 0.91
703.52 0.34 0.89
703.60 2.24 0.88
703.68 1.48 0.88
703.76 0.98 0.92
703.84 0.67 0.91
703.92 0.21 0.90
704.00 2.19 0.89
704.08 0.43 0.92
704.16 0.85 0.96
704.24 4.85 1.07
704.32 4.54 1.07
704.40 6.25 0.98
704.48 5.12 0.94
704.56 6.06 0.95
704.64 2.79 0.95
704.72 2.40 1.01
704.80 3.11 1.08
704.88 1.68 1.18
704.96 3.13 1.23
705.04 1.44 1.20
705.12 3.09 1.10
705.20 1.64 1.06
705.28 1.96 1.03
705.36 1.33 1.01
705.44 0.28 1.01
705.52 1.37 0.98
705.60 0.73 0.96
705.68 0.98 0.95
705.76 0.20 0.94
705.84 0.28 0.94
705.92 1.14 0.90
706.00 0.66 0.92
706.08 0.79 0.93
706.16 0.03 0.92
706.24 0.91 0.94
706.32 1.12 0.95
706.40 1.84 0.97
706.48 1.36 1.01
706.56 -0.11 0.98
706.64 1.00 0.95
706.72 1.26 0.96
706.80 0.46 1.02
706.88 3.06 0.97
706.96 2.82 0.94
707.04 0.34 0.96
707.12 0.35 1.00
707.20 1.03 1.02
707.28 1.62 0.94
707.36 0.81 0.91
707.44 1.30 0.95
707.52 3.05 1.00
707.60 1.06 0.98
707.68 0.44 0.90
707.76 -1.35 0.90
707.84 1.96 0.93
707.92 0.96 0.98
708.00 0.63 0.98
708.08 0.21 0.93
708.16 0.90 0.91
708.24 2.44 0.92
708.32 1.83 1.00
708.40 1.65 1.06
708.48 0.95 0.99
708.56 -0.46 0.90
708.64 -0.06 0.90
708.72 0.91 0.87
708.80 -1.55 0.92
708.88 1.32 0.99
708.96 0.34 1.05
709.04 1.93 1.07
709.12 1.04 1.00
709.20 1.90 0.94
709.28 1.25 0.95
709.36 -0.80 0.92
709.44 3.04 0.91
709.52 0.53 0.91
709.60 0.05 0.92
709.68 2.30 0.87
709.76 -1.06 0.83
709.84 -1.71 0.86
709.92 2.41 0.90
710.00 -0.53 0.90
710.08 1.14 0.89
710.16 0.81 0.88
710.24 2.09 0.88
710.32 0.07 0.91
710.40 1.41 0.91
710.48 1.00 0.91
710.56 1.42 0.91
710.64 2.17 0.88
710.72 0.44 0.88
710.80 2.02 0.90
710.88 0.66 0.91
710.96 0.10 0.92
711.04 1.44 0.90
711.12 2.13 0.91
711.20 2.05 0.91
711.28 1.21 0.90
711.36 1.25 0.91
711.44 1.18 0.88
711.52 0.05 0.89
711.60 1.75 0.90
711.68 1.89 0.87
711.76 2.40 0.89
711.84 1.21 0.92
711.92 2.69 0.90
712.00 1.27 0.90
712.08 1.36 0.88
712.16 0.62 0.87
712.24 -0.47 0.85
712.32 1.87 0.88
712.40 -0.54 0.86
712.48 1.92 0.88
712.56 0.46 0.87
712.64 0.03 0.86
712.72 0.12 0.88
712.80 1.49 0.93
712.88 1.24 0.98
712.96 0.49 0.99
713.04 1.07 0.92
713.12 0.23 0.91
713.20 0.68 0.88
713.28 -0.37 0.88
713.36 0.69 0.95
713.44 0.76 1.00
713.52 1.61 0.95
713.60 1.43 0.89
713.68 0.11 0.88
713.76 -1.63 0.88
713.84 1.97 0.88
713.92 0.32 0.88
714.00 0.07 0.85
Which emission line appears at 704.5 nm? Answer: Hbeta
